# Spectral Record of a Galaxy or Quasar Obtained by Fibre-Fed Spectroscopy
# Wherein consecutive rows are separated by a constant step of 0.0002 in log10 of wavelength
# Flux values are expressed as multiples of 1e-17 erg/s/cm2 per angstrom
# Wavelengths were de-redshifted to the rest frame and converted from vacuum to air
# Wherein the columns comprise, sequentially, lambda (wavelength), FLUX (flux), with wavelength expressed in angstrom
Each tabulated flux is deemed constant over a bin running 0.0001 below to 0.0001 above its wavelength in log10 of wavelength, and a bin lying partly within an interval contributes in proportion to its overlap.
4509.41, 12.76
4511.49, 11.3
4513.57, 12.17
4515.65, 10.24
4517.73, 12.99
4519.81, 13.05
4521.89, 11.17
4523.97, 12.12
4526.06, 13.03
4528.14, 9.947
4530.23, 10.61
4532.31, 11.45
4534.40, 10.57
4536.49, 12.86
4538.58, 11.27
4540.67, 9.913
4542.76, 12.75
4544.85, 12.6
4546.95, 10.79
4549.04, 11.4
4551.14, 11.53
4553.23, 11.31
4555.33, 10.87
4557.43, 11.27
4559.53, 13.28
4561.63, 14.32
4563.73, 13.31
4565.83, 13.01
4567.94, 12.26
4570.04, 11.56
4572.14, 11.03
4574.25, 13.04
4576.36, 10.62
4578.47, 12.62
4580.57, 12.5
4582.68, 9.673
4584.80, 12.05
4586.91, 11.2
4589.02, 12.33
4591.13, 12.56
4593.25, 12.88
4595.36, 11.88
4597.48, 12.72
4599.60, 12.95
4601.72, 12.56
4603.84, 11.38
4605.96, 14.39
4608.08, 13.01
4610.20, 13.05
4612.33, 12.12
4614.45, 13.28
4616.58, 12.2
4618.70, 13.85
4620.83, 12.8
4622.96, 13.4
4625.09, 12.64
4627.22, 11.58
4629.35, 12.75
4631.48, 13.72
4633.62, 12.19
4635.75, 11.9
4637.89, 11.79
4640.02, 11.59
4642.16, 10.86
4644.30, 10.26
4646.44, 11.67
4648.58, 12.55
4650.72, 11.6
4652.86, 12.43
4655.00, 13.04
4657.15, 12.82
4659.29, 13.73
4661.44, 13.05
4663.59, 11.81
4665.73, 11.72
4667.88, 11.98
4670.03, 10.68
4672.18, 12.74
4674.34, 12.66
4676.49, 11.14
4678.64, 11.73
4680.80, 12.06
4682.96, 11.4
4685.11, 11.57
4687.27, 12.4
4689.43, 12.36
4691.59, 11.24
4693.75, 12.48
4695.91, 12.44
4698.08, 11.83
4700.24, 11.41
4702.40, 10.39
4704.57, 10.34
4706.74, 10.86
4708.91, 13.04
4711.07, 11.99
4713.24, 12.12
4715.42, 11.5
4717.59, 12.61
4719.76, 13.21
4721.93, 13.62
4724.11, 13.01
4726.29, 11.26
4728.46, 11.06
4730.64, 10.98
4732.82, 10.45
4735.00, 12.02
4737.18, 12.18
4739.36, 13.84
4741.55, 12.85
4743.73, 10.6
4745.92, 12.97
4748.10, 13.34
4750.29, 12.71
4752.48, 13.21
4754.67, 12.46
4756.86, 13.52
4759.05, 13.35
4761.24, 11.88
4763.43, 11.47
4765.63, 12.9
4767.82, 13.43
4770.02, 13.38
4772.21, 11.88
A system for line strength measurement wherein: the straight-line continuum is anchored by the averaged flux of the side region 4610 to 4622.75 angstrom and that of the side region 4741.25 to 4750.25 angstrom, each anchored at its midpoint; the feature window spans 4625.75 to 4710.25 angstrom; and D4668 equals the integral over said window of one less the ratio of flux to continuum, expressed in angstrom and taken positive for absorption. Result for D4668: 5.1 angstrom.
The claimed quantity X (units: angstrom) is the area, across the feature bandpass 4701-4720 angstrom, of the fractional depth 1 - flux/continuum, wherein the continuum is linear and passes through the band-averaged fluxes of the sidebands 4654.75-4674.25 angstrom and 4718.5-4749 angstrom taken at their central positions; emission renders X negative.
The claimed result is 0.9 angstrom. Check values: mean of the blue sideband 12.4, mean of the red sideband 12.2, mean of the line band 11.7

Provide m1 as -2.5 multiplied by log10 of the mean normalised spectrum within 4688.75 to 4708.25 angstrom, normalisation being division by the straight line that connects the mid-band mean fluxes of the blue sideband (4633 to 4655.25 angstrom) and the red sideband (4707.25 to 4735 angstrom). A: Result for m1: 0.04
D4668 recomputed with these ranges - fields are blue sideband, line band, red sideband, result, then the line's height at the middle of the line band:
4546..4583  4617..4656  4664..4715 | -1.3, 11.8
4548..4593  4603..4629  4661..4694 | -1.9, 12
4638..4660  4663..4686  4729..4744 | 0.4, 12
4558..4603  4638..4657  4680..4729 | 0.5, 12.1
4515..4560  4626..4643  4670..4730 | -0.4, 11.8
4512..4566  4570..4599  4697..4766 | -0.1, 11.9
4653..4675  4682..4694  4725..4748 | 0.4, 12.2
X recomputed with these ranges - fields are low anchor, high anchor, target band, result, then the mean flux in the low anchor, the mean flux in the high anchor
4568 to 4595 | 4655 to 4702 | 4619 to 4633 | -1.1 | 11.9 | 12.1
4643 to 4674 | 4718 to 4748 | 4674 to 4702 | 0.8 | 12.2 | 12.2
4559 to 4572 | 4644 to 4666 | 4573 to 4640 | 0.9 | 12.8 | 12.3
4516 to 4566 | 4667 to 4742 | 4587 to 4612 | -1.6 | 11.9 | 11.9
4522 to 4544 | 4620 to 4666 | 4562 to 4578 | -0.7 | 11.5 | 12.3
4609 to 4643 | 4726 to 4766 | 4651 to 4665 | -0.3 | 12.5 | 12.3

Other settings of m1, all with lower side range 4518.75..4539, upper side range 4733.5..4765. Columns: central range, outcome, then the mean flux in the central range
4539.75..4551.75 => 0.017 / 11.5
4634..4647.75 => 0.064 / 11.4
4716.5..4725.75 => -0.047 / 13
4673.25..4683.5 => 0.041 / 11.8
